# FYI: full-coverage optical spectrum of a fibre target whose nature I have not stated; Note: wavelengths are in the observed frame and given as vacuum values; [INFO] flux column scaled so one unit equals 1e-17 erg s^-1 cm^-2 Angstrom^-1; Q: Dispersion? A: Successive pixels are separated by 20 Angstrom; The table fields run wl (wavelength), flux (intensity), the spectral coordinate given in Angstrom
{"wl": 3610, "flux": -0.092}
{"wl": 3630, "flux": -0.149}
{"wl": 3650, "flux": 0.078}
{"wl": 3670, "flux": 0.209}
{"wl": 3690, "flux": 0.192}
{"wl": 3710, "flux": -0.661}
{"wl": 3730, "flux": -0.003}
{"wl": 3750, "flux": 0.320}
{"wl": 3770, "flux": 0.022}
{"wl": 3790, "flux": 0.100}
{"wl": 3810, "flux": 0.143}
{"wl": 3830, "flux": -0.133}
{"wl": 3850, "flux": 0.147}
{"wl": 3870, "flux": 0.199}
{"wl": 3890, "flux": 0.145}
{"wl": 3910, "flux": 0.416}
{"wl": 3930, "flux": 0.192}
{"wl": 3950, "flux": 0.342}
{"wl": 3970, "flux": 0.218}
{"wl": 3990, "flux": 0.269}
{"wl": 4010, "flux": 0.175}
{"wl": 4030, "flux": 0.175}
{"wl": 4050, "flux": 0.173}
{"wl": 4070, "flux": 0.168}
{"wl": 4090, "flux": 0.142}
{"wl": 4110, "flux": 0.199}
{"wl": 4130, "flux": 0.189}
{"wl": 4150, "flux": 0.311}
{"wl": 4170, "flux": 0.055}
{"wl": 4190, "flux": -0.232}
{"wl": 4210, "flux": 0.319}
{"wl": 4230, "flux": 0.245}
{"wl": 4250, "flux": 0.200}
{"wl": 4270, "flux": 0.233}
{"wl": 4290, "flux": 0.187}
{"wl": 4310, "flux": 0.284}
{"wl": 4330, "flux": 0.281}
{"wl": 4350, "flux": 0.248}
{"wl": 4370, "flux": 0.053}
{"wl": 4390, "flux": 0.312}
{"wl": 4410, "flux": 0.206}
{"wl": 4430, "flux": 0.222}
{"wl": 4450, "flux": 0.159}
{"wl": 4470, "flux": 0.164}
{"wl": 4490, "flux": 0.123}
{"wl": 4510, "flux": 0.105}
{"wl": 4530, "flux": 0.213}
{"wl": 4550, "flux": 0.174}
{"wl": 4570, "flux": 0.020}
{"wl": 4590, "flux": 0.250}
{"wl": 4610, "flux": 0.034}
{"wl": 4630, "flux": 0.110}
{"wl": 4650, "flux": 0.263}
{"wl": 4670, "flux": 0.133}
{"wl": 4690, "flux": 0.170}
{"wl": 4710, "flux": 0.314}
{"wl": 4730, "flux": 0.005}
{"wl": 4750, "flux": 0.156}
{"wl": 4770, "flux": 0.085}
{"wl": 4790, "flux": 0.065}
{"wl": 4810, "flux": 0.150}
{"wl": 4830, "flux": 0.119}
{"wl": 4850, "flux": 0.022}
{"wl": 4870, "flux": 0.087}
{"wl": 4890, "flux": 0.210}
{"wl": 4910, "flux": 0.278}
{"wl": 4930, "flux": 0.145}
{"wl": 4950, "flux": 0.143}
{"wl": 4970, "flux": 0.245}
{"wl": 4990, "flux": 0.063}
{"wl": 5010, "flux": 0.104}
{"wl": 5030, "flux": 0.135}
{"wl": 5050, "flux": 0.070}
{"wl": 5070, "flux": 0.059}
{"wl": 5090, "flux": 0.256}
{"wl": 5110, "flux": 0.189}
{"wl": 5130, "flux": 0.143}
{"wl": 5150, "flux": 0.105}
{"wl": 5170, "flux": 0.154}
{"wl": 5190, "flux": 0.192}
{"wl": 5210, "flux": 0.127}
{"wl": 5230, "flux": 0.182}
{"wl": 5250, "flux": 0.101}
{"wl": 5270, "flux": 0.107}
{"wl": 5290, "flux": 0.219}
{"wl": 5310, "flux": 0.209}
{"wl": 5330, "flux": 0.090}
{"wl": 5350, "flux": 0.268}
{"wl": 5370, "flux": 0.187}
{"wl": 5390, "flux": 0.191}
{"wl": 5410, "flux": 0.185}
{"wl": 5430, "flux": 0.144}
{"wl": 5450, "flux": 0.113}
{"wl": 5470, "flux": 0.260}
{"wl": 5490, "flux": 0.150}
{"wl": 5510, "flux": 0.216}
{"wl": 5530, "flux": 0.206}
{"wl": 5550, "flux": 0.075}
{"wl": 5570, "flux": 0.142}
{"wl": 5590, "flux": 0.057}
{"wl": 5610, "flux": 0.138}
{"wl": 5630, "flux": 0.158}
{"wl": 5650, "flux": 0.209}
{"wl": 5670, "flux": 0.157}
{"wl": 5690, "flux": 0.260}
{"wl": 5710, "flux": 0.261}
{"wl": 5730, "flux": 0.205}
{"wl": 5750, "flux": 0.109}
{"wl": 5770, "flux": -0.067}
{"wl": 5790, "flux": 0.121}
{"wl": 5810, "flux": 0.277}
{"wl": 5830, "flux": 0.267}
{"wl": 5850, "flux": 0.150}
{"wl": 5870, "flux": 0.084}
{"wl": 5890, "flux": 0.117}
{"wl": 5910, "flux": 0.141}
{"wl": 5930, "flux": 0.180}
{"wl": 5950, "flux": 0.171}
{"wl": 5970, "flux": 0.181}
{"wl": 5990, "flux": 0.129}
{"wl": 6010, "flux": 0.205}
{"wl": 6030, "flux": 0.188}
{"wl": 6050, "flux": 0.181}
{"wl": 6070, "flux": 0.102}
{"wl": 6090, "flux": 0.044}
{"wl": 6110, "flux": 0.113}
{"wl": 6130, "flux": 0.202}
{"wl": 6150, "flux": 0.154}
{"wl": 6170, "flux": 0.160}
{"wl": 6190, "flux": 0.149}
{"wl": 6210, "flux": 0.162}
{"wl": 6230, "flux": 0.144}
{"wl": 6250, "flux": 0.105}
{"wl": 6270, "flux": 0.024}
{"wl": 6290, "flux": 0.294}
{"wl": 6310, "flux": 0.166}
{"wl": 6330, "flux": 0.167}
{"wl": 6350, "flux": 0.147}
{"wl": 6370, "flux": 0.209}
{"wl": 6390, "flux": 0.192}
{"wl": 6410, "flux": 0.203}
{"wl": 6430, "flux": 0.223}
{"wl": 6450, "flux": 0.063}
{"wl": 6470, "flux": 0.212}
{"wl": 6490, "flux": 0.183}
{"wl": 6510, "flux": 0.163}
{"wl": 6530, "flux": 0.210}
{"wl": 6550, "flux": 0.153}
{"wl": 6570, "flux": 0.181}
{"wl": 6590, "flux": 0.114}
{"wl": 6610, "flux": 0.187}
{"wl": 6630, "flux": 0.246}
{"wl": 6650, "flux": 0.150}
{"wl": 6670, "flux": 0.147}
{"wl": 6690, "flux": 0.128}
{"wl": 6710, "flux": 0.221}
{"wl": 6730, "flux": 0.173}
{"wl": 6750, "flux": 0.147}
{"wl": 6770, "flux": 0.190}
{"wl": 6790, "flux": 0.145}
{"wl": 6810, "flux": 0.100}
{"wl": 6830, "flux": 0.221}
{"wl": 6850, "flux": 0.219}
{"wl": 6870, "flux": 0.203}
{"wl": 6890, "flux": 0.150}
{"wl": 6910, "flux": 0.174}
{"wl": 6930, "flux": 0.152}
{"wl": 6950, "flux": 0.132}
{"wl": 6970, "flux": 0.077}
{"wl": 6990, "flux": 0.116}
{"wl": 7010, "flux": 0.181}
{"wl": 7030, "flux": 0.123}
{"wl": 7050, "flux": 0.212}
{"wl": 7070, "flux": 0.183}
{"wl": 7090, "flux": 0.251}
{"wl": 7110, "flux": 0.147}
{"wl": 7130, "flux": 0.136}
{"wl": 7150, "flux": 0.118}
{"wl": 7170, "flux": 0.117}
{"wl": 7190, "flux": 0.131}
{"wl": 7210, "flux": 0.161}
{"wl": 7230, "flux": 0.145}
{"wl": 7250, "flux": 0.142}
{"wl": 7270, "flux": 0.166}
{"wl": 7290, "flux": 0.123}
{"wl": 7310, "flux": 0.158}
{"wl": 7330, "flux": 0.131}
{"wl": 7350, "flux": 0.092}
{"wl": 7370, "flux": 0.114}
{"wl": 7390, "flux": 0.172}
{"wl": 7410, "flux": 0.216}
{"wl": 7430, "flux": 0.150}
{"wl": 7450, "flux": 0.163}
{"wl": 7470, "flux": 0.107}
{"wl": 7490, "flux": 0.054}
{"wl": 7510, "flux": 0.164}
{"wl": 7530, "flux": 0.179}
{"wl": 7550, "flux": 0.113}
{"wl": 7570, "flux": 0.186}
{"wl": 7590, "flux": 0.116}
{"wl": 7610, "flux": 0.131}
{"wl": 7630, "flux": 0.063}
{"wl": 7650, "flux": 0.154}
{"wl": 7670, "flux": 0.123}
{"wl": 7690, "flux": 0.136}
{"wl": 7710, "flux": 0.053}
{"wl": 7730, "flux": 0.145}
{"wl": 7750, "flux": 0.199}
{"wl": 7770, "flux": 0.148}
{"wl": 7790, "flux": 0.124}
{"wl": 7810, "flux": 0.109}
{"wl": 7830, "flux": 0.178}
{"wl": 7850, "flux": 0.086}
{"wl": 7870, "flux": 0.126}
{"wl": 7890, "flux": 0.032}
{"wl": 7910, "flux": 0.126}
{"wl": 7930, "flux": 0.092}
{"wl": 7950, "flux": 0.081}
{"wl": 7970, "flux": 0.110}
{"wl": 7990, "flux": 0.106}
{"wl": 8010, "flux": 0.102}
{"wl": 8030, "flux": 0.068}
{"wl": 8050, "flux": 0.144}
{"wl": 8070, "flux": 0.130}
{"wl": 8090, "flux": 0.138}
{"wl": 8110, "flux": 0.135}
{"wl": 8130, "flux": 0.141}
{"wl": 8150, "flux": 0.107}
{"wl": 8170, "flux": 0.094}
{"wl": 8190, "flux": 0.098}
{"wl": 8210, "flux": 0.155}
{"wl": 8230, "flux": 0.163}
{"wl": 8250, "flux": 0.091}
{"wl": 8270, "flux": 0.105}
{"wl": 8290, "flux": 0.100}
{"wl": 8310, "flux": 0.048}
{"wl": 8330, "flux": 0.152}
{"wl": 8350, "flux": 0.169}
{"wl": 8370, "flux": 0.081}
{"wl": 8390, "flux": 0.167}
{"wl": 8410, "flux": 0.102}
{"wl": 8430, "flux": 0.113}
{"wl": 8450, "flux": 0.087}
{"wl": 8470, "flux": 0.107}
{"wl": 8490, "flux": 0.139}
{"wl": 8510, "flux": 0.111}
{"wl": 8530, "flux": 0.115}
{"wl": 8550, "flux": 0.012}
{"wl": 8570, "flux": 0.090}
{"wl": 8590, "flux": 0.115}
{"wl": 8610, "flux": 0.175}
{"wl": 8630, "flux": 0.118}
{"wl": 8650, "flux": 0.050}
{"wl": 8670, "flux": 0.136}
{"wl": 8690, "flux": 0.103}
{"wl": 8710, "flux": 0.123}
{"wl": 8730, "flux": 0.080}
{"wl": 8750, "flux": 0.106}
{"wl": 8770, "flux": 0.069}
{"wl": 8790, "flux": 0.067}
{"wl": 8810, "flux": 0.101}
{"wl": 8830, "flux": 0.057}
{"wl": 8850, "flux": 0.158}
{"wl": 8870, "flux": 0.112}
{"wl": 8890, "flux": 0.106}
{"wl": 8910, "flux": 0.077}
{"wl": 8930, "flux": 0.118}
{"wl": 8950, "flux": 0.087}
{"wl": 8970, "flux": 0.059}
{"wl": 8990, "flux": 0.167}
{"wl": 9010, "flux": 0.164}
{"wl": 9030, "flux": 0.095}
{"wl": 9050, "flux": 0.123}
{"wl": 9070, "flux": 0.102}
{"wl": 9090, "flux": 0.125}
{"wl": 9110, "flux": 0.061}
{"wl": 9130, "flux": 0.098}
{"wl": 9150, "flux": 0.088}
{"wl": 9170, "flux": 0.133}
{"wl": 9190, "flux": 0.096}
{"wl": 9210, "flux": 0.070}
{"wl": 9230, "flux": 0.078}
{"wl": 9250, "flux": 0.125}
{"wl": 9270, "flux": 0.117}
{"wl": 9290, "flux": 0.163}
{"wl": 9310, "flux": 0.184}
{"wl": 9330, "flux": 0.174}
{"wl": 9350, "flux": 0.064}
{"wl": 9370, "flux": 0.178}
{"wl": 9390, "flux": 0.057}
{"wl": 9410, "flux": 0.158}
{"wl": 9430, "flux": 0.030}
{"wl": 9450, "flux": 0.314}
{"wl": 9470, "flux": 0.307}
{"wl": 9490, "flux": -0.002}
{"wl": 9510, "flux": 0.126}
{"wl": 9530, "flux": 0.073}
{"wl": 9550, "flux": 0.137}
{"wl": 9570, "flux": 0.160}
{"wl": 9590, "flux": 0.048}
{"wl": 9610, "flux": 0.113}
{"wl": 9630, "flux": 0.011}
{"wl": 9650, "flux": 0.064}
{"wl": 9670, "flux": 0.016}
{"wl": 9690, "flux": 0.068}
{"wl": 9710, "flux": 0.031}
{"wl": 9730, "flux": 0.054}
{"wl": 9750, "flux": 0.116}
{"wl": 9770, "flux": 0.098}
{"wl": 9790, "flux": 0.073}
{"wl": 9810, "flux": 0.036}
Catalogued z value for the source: 0.416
